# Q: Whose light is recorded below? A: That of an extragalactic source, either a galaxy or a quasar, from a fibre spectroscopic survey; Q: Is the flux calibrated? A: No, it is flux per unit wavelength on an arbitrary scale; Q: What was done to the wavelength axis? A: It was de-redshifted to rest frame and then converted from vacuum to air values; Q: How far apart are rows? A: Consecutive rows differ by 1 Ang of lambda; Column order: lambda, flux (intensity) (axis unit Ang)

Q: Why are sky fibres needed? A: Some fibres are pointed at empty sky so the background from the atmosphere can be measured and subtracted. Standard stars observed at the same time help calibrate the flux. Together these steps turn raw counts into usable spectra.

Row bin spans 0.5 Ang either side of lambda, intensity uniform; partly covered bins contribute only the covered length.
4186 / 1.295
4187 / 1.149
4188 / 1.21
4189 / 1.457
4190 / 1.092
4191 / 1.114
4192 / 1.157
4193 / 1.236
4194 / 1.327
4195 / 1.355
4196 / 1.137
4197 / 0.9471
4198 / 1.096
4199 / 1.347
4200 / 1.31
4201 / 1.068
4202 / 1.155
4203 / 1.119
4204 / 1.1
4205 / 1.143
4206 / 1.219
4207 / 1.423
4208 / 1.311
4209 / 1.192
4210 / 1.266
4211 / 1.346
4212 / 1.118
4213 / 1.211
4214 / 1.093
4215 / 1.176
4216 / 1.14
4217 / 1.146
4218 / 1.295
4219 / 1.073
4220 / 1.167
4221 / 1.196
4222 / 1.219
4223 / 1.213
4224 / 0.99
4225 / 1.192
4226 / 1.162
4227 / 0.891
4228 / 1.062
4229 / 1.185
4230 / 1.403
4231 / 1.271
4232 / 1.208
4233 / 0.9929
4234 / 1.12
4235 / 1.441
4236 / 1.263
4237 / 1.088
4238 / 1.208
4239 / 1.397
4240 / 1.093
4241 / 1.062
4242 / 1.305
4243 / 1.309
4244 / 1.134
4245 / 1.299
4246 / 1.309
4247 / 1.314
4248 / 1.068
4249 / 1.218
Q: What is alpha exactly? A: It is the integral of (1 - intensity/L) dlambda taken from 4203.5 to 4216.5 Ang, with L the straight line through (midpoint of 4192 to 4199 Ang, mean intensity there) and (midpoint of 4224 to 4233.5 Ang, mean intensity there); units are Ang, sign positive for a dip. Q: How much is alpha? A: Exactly -0.4 Ang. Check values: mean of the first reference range 1.19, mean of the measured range 1.21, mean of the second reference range 1.14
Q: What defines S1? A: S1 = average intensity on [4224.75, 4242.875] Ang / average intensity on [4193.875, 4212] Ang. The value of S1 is 0.98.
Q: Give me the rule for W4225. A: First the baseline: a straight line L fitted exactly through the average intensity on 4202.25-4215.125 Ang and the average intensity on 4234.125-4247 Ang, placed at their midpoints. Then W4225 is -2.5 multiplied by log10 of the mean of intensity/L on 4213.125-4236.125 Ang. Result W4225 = 0.05 mag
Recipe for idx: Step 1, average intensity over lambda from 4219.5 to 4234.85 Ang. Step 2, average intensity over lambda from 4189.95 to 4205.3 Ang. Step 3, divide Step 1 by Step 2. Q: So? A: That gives 0.99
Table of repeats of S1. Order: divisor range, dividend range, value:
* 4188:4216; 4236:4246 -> 1.01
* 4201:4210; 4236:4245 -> 1.00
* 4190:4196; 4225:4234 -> 0.94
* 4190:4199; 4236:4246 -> 1.04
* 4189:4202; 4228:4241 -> 1.02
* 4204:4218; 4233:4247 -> 1.01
